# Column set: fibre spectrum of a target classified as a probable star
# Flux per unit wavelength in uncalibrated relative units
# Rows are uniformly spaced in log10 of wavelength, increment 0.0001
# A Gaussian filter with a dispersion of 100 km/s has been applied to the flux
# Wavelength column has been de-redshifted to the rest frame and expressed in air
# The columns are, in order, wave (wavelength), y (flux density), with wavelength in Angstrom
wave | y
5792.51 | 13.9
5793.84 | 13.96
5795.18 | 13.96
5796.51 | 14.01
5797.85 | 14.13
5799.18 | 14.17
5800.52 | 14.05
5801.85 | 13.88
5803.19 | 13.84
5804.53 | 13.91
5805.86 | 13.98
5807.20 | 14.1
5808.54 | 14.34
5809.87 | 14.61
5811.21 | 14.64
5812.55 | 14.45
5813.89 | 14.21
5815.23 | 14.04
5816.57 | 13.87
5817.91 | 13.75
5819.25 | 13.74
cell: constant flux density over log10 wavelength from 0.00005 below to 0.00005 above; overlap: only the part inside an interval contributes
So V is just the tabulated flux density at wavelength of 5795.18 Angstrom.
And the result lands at 13.96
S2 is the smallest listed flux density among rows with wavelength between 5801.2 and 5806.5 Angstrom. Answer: 13.84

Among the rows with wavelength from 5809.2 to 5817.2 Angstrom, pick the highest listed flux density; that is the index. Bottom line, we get 14.64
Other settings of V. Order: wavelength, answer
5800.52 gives 14.05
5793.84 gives 13.96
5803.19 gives 13.84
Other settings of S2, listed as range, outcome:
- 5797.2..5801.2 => 14.05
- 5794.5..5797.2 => 13.96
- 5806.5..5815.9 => 14.04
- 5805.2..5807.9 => 13.98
